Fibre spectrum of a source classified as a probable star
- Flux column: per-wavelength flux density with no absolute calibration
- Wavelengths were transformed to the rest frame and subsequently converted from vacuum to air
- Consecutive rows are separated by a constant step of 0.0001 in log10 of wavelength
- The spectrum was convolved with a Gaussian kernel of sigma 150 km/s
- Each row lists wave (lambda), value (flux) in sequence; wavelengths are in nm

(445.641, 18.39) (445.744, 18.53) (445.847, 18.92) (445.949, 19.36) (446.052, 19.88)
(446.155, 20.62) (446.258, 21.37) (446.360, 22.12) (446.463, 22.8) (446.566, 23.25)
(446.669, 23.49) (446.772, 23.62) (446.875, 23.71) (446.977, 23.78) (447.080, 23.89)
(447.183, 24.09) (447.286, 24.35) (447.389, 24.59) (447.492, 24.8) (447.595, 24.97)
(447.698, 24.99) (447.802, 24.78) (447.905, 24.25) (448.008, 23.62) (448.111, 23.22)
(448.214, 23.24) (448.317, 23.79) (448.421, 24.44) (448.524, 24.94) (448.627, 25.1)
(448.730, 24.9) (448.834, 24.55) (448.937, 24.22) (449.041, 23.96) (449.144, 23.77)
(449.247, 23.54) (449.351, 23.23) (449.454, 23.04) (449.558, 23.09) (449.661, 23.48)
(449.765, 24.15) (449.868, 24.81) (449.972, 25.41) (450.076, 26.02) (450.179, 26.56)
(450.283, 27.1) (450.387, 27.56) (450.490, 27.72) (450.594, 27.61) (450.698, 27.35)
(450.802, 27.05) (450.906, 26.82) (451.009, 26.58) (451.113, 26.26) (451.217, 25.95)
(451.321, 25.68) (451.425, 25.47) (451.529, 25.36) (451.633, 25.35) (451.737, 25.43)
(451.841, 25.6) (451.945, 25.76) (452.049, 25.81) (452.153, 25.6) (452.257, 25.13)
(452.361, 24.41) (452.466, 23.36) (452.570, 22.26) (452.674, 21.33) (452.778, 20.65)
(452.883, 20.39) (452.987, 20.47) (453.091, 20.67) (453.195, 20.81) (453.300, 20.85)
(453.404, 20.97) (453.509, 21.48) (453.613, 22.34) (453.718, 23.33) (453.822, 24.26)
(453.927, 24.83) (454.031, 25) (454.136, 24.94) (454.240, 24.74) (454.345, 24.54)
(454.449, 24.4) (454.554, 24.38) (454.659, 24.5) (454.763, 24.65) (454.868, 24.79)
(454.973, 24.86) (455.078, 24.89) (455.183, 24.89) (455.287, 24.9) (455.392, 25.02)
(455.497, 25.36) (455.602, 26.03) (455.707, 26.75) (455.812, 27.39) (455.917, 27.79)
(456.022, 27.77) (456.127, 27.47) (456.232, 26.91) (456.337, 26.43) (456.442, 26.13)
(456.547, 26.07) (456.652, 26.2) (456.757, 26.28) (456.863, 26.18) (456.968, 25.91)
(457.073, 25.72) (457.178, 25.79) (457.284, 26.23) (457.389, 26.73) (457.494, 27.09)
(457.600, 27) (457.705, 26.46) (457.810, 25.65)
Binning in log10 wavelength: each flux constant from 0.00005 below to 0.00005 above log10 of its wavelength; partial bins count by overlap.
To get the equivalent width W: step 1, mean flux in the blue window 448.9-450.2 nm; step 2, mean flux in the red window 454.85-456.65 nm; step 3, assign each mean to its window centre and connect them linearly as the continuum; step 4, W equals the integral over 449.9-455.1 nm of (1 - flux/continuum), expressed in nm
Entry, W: 0.11 nm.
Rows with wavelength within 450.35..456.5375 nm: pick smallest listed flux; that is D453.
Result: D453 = 20.39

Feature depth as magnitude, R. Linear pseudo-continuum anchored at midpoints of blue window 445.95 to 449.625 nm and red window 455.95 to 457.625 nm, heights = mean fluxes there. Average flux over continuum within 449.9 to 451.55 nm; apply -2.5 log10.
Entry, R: -0.08 mag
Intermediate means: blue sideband 23.6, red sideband 26.5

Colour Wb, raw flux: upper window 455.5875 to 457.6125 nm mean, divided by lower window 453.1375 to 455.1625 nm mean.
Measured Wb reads 1.12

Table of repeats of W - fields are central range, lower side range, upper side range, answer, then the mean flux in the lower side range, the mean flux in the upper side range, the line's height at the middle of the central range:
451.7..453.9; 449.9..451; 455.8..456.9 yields 0.322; 26.9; 26.8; 26.8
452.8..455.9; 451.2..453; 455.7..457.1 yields 0.194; 24.1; 26.7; 25.5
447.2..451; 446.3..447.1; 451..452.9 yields -0.165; 23.3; 24.6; 23.9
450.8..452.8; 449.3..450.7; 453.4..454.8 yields -0.015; 25.4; 24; 24.8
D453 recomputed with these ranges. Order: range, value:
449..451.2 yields 23.04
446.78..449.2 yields 23.22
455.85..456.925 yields 26.07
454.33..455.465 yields 24.38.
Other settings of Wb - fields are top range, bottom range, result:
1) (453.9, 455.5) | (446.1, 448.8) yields 1.04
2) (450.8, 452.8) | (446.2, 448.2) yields 1.05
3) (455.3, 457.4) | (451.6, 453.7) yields 1.15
